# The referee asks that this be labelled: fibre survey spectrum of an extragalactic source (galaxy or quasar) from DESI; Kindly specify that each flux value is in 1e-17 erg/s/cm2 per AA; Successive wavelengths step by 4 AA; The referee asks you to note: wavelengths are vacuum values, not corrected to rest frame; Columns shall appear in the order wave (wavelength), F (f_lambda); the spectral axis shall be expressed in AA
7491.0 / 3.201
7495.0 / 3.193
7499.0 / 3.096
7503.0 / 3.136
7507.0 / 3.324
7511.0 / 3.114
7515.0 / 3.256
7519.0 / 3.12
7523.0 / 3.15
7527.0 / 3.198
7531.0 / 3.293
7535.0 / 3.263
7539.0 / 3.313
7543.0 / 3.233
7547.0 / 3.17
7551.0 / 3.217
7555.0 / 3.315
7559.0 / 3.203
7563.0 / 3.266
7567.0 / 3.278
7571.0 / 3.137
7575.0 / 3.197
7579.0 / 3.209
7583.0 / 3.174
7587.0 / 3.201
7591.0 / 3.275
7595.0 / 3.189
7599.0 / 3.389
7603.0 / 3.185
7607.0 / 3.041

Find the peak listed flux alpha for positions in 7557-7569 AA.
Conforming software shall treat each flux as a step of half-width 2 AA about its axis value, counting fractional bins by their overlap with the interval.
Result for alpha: 3.278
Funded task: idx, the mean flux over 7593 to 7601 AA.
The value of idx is 3.29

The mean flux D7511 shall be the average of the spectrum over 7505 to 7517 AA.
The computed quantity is 3.23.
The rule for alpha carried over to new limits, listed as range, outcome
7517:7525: 3.15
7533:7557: 3.315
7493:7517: 3.324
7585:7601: 3.389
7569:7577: 3.197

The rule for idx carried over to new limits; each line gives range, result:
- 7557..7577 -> 3.22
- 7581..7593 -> 3.22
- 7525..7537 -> 3.25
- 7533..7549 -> 3.24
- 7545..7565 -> 3.23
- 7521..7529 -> 3.17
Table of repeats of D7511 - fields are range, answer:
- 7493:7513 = 3.17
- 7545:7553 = 3.19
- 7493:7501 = 3.14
